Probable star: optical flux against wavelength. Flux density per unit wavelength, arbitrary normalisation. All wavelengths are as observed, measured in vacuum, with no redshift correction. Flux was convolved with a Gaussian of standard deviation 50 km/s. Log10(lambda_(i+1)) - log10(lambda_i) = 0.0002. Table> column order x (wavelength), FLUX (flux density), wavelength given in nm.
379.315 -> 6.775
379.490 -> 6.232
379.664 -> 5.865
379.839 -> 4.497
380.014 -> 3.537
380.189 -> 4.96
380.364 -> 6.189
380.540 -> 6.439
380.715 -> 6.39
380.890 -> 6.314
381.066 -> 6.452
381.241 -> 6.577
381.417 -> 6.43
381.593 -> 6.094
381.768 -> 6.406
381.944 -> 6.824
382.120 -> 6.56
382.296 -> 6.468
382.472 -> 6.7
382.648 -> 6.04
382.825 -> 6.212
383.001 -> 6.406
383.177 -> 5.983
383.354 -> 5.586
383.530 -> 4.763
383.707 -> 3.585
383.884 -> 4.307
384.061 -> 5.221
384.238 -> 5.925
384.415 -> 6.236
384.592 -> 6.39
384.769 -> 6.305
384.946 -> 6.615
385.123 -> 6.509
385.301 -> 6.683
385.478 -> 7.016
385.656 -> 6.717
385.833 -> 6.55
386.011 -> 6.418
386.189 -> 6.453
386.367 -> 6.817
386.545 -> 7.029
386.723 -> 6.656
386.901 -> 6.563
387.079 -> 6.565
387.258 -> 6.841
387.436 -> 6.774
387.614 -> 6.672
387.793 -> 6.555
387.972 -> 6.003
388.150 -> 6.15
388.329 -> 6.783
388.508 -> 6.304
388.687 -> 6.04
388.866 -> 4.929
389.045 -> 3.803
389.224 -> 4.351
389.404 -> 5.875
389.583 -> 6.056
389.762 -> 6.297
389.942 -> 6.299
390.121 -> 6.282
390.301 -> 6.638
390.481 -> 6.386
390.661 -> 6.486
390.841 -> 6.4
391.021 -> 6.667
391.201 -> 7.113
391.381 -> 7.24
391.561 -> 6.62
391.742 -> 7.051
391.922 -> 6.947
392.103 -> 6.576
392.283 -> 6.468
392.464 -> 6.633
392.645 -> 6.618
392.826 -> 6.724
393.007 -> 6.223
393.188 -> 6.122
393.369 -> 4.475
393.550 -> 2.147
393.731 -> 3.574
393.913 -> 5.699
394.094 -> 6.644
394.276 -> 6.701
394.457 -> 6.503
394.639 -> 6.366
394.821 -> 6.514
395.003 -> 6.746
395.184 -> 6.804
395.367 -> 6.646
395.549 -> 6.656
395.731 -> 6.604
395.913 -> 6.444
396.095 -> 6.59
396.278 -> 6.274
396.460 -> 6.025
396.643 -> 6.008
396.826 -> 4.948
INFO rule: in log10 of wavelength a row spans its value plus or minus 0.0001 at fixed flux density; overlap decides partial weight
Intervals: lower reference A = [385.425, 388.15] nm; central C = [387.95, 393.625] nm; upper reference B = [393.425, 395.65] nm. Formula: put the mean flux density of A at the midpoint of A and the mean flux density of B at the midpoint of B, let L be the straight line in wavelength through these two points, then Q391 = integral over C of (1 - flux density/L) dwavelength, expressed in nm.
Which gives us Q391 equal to 0.13 nm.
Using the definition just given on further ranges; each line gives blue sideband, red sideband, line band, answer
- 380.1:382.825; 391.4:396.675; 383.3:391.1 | 0.17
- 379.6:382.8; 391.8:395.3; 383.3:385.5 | 0.11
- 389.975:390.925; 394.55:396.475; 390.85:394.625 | 0.19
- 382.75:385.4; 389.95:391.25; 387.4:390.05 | 0.17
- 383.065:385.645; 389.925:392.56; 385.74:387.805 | -0.18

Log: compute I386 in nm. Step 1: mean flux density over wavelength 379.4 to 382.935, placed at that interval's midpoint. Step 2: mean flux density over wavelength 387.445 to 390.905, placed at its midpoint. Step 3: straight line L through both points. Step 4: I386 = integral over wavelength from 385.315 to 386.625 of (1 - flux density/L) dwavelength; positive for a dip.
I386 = -0.14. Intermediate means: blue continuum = 6.06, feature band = 6.71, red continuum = 6.03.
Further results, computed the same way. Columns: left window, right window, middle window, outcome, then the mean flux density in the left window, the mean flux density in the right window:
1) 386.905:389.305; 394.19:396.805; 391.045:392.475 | -0.14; 6.01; 6.45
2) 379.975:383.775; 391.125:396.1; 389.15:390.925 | 0.02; 5.99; 6.26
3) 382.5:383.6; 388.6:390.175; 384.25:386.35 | -0.28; 5.9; 5.53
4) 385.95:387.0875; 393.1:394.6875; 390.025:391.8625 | -0.26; 6.65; 5.33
